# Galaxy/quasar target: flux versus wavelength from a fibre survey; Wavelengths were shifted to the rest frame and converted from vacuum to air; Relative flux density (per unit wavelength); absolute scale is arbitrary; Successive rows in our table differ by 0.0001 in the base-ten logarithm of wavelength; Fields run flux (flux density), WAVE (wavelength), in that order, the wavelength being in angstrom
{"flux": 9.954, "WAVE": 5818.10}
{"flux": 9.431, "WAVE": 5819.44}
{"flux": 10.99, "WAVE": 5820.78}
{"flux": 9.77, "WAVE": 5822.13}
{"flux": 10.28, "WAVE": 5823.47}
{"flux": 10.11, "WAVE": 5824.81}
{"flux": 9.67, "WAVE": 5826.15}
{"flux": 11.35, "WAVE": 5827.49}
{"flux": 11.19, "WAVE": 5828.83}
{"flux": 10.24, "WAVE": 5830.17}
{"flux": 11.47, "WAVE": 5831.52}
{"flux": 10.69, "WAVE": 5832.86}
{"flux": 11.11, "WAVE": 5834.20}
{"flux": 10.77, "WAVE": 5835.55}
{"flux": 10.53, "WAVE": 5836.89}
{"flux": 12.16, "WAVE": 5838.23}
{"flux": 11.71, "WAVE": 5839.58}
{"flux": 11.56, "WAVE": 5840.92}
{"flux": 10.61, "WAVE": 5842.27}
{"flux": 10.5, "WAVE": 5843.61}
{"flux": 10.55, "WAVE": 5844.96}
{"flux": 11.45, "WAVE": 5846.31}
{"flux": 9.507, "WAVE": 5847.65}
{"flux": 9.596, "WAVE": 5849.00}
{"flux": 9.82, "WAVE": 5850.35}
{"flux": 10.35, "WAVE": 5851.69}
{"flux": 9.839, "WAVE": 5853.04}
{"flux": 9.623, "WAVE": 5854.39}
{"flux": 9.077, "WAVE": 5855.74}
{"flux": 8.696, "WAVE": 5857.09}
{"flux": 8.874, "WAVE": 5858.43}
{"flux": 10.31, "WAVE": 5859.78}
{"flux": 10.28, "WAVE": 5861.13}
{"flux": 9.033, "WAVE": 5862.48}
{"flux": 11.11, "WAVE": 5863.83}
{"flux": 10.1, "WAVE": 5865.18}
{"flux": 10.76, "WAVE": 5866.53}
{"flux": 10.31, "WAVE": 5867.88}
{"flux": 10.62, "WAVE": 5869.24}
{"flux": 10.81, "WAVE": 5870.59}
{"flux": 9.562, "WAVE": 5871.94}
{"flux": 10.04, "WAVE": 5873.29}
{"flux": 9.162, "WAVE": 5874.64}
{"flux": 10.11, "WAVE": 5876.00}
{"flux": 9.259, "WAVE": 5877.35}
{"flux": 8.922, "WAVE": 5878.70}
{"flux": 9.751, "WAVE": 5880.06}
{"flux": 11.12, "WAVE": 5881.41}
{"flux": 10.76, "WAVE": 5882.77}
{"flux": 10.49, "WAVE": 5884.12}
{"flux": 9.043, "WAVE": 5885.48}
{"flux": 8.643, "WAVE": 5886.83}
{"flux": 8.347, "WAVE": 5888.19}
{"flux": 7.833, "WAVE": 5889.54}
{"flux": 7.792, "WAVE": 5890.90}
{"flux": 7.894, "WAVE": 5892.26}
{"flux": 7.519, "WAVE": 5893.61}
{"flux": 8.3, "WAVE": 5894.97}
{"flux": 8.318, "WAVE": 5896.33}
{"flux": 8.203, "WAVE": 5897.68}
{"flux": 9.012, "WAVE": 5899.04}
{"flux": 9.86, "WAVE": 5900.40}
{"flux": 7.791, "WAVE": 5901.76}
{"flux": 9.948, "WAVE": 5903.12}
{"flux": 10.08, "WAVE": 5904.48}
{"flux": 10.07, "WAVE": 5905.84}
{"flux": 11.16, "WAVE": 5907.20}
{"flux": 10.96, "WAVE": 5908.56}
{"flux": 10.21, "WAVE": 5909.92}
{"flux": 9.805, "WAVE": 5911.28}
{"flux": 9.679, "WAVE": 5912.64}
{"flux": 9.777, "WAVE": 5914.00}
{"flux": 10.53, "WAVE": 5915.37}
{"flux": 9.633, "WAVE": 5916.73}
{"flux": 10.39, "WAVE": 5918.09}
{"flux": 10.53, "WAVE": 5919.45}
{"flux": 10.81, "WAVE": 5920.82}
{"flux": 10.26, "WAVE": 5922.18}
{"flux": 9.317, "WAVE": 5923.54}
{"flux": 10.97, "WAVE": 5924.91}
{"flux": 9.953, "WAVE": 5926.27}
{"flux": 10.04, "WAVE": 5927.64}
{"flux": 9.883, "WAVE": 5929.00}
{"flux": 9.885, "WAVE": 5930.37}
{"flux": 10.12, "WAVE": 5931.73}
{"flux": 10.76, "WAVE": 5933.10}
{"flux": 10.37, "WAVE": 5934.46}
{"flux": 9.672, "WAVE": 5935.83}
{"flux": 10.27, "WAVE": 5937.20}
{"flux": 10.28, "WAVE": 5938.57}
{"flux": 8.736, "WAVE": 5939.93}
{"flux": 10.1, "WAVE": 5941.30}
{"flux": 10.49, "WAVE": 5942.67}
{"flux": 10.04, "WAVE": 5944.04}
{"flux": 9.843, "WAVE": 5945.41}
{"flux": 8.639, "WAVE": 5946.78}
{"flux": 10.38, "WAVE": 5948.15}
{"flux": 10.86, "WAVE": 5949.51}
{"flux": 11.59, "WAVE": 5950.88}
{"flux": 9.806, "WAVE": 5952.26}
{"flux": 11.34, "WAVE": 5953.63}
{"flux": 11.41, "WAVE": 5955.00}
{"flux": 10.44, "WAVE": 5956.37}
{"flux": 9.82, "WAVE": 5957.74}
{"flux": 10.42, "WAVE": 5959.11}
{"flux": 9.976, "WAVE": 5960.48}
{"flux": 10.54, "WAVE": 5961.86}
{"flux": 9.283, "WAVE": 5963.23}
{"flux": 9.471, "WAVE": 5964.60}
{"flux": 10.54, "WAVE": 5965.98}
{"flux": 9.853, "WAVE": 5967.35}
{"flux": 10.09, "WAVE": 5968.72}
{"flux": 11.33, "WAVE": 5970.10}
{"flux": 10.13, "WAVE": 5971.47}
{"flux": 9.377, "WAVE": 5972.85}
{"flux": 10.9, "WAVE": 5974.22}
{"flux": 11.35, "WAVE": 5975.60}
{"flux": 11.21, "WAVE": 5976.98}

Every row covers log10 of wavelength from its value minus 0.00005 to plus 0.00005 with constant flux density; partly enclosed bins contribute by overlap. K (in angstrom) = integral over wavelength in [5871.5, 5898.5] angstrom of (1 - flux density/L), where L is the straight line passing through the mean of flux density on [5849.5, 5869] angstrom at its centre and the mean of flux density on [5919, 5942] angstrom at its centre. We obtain 2.5 angstrom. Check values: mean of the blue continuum 9.88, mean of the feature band 9.05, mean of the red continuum 10.1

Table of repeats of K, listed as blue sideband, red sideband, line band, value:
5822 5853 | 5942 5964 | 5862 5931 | 5.12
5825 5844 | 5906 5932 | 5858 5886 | 1.55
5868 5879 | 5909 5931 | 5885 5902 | 2.75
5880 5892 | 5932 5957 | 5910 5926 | -0.57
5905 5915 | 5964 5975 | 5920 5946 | 0.35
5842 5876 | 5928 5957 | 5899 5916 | 0.33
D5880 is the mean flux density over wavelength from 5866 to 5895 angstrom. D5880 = 9.43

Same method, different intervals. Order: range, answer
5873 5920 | 9.45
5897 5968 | 10.1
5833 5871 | 10.3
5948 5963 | 10.6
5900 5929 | 10.1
